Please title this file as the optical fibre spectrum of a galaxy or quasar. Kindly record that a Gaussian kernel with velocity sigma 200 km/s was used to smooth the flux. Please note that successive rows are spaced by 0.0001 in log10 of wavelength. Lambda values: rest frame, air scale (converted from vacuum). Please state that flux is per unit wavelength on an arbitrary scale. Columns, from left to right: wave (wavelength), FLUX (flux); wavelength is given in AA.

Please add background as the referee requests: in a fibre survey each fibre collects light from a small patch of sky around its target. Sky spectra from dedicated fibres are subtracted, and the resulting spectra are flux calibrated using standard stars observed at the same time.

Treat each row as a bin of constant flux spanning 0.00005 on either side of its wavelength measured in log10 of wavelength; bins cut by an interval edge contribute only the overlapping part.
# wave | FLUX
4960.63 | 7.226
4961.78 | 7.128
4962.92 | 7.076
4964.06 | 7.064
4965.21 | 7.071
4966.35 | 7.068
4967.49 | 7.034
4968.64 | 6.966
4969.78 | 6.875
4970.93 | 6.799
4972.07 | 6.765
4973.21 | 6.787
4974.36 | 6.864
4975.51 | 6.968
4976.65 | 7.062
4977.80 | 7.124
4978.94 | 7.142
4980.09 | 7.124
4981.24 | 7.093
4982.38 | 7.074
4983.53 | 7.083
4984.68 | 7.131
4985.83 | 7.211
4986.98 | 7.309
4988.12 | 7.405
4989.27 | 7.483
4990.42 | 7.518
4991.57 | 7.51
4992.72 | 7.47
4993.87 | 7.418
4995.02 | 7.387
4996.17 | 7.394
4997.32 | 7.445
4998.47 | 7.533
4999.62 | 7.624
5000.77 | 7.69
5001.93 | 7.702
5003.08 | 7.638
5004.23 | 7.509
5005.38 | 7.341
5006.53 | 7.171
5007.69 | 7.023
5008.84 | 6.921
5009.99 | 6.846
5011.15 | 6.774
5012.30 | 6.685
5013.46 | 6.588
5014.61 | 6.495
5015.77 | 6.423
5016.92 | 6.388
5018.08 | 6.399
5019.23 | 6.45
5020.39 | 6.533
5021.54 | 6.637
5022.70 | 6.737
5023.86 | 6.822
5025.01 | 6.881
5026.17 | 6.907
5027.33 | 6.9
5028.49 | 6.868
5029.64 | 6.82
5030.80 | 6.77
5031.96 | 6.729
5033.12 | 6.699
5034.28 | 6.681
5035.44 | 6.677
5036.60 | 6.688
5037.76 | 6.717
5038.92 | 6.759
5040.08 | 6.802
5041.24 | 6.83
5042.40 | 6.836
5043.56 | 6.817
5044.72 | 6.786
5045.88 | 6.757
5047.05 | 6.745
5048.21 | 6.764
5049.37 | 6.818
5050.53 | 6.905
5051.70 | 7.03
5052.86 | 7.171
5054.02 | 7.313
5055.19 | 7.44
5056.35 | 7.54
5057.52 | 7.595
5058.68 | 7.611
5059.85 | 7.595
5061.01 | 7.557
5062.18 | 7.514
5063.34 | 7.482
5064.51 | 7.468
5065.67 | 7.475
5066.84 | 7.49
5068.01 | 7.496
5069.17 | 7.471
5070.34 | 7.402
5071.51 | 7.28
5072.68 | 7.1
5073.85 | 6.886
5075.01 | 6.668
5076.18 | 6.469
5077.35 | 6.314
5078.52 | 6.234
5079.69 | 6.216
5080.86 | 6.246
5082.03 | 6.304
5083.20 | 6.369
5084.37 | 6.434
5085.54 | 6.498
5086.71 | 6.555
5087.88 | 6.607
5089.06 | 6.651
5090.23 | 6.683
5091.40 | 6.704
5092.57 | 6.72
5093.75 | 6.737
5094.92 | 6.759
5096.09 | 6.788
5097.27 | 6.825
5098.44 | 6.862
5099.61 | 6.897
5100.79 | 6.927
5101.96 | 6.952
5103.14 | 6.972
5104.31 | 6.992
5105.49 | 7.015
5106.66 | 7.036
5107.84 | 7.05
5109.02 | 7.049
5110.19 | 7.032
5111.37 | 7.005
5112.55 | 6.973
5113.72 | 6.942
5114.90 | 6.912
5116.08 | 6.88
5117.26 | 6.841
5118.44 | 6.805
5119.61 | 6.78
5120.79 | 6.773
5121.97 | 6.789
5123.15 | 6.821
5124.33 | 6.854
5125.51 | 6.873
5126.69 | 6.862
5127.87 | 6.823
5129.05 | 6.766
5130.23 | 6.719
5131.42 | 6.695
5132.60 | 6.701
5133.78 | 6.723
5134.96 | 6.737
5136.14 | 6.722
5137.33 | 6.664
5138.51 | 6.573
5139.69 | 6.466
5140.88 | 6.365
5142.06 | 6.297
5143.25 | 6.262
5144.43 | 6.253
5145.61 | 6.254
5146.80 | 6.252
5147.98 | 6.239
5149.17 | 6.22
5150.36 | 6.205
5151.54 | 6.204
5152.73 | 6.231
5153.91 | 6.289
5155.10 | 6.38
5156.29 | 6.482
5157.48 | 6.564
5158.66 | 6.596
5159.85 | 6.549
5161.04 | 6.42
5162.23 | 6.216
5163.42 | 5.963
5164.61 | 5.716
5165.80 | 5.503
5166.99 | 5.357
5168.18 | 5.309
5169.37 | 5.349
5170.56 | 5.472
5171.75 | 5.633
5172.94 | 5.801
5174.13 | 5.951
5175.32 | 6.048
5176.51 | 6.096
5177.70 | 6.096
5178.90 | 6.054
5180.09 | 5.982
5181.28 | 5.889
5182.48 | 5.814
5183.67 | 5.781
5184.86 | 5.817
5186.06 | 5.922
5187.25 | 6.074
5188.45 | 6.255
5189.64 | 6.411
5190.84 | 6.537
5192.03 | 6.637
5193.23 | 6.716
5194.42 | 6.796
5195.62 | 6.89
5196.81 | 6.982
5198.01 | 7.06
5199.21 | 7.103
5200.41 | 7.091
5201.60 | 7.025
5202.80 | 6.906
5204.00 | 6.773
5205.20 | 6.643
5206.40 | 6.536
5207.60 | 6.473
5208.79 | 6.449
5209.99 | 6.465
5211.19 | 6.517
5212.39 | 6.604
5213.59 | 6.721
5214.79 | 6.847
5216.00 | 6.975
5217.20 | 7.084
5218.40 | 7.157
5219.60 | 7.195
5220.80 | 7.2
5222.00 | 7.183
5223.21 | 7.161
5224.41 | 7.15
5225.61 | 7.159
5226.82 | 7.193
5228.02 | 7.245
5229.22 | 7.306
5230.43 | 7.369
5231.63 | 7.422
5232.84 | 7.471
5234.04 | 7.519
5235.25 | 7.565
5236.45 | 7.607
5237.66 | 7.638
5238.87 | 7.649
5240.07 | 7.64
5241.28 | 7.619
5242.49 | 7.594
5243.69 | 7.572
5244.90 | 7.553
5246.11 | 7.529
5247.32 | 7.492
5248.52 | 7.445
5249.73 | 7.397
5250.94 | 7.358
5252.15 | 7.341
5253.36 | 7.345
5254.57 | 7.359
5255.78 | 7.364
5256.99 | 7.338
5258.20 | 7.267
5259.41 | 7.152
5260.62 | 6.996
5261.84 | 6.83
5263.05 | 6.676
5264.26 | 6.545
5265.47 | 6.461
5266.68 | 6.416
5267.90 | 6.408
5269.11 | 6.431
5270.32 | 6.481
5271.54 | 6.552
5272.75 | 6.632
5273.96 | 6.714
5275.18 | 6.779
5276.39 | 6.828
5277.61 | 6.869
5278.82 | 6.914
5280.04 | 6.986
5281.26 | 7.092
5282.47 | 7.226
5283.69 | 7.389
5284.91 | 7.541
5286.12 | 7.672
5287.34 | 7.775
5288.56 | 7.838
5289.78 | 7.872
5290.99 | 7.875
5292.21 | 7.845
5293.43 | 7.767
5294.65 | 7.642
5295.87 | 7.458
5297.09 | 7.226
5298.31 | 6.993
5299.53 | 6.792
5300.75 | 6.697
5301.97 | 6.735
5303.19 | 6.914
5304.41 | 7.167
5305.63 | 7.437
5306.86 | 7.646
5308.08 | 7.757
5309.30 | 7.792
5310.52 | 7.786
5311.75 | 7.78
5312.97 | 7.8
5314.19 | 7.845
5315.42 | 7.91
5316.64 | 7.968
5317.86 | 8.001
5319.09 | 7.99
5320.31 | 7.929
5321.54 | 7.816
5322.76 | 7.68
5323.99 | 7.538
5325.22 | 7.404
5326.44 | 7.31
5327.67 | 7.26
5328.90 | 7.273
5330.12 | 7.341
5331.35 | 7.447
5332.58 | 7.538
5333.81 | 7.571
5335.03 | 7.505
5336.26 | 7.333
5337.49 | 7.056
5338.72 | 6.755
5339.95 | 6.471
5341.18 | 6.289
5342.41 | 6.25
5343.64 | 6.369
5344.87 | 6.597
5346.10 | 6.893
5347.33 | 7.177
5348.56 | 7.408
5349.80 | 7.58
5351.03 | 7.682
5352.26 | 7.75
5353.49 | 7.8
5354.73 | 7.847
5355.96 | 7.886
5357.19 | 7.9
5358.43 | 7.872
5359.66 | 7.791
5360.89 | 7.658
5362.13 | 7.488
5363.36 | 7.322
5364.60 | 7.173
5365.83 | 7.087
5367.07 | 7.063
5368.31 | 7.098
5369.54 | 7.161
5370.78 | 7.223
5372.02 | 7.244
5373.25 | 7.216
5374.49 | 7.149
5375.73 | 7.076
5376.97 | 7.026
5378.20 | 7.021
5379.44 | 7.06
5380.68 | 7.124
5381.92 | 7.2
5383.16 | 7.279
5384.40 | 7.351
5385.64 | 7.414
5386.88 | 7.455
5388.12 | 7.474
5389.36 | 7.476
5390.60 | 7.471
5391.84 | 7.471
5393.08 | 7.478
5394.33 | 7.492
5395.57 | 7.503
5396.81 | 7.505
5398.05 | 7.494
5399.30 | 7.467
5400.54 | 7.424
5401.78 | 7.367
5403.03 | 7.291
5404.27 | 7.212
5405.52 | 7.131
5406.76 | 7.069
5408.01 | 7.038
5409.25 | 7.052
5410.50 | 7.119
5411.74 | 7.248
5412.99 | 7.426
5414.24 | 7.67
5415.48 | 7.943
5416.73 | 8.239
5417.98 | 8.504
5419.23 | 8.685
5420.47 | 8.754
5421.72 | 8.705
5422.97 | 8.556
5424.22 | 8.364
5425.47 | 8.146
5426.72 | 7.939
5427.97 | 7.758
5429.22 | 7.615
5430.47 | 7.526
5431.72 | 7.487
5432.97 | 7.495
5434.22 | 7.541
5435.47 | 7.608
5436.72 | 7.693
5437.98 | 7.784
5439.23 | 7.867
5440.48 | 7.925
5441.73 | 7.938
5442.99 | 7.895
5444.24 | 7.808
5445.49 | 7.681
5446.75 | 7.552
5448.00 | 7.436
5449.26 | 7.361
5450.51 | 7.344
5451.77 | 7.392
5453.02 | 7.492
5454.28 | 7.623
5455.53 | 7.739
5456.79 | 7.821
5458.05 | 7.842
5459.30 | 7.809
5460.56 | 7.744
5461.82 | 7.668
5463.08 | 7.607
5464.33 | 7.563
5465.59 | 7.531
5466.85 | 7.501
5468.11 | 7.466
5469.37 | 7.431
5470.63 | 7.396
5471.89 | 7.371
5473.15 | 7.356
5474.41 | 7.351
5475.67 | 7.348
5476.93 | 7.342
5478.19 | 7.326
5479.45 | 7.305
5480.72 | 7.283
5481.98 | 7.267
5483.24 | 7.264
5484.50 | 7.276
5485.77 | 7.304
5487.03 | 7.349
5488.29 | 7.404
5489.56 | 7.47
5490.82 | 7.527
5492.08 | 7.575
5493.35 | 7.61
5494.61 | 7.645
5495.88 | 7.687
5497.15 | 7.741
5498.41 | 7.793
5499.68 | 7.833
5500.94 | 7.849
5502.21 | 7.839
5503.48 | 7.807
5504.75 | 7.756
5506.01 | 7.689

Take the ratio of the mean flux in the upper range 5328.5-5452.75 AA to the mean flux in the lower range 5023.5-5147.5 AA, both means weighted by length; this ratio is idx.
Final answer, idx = 1.1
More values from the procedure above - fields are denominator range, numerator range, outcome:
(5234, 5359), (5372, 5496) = 1.03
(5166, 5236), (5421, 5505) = 1.16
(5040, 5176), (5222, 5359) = 1.09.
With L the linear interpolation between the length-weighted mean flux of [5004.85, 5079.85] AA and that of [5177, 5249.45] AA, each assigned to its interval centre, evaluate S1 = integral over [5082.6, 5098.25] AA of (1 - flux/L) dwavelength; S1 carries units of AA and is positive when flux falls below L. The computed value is 0.6 AA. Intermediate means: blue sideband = 6.93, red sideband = 6.91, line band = 6.65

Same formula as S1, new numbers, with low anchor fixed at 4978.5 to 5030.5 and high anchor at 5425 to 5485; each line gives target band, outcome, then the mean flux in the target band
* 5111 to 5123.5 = 0.6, 6.87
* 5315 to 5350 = 0.7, 7.29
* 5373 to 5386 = 0.6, 7.17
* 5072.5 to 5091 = 1.7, 6.5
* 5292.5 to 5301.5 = 0.2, 7.24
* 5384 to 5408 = 0.4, 7.39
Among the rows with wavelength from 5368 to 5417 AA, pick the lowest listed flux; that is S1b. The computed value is 7.021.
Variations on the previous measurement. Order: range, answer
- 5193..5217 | 6.449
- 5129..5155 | 6.204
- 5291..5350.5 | 6.25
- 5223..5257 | 7.15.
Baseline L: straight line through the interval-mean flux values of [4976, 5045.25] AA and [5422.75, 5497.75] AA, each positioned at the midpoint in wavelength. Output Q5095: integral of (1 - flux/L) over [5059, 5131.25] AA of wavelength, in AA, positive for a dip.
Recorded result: 2.3 AA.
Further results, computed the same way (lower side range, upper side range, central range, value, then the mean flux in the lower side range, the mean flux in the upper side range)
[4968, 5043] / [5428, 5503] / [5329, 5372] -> 0.9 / 7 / 7.57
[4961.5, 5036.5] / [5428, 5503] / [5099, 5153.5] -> 3.6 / 7.02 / 7.57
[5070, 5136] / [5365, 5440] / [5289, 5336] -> -1.5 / 6.77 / 7.52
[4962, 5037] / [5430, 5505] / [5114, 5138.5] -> 1.3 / 7.02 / 7.57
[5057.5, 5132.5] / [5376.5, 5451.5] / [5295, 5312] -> 0.1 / 6.9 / 7.6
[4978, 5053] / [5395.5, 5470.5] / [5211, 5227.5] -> 0.7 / 6.99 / 7.67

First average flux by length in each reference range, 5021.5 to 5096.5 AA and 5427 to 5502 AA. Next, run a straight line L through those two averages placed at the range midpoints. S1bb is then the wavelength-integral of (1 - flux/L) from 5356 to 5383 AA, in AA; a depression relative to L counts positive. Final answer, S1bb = 0.4 AA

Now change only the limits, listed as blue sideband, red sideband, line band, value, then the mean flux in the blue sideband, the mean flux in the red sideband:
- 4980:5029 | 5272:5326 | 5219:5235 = 0.2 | 7.08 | 7.44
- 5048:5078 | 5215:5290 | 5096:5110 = 0.5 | 7.23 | 7.2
